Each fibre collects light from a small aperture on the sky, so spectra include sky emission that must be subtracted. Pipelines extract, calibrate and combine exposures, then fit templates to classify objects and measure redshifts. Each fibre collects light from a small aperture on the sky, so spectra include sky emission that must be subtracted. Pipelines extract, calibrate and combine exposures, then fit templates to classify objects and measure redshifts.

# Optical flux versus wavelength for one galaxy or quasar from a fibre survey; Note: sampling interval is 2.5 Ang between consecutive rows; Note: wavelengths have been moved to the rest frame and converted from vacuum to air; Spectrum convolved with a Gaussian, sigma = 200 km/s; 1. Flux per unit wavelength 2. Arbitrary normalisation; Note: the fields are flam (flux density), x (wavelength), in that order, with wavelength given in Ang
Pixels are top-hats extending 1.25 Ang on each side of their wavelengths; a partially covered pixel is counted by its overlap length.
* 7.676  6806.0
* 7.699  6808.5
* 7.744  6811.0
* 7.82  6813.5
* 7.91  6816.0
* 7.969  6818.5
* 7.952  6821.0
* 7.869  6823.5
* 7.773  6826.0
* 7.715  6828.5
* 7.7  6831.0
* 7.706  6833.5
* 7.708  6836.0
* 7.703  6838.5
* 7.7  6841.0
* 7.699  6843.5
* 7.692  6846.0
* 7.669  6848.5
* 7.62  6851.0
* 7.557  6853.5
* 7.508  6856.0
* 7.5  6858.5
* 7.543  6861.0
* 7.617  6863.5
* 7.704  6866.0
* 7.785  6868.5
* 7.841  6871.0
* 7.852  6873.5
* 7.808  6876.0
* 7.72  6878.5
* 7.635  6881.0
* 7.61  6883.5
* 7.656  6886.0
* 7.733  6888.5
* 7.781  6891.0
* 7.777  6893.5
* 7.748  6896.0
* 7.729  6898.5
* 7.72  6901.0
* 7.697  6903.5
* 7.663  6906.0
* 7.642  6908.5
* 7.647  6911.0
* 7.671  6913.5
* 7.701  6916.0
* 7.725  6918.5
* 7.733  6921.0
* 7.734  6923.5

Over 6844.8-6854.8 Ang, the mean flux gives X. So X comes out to 7.63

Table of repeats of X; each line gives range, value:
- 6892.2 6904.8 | 7.73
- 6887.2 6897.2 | 7.76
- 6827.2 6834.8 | 7.71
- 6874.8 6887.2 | 7.69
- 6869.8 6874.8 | 7.85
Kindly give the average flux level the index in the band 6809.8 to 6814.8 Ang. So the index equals 7.78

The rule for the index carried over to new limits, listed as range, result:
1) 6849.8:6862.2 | 7.55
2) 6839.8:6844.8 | 7.7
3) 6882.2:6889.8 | 7.67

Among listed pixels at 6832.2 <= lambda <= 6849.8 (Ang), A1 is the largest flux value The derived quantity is 7.708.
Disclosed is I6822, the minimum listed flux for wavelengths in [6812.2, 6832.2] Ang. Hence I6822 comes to 7.7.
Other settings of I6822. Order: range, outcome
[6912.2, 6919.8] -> 7.671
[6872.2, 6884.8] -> 7.61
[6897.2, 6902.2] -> 7.72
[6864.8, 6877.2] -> 7.704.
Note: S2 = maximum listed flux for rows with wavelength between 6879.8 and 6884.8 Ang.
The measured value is 7.635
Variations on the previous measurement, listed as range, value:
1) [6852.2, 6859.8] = 7.557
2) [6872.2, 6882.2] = 7.852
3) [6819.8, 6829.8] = 7.952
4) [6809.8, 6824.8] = 7.969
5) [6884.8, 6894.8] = 7.781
